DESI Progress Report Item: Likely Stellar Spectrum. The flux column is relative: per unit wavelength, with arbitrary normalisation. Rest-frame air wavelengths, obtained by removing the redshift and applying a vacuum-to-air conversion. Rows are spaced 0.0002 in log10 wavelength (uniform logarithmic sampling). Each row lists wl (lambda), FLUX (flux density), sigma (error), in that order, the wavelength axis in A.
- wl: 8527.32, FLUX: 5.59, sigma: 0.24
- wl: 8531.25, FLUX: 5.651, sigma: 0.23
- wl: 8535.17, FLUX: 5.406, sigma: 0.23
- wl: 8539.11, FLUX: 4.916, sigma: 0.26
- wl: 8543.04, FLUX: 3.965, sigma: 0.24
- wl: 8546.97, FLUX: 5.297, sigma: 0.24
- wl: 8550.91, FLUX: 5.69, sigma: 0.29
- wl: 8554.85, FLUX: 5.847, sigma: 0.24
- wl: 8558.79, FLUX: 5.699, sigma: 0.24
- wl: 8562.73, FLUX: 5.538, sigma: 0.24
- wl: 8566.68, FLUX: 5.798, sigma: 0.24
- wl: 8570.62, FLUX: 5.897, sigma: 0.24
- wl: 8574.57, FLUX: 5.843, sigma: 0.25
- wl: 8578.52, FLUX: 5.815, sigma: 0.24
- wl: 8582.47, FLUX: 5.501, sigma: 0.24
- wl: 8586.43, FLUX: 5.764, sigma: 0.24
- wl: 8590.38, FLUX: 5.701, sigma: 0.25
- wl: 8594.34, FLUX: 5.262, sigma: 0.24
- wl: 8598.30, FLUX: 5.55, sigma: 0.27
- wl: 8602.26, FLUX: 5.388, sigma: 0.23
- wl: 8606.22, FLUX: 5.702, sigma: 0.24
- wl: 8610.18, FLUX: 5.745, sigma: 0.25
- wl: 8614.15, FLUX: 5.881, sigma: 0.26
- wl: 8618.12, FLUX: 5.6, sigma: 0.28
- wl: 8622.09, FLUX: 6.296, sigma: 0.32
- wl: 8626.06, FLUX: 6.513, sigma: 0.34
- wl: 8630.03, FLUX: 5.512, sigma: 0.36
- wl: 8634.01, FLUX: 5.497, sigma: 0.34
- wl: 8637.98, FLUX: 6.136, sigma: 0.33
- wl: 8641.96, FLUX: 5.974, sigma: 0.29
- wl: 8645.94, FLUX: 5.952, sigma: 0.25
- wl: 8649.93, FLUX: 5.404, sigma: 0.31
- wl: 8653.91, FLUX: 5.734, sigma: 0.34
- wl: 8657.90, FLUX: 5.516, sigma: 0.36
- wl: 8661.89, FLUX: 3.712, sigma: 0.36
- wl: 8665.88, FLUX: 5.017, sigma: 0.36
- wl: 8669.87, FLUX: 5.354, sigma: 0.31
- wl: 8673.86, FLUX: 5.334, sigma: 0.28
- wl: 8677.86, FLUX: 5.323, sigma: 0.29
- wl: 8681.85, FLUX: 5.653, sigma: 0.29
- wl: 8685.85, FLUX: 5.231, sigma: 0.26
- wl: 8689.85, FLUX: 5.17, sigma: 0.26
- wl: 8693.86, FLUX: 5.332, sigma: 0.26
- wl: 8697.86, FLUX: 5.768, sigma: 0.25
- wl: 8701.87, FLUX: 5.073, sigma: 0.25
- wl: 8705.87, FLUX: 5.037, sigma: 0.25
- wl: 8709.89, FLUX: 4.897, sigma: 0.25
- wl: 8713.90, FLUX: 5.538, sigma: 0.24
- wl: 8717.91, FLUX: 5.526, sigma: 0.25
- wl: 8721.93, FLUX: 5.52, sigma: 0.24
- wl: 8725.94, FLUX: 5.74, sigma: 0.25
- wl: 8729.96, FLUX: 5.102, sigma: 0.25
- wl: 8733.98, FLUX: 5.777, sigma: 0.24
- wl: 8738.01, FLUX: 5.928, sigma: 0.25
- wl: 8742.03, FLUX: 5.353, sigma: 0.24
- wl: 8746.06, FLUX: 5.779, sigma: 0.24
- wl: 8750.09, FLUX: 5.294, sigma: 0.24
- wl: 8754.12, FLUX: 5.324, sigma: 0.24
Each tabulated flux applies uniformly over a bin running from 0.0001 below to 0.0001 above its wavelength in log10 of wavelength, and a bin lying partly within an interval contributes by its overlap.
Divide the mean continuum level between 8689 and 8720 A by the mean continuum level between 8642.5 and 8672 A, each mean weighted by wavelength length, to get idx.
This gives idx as 1.00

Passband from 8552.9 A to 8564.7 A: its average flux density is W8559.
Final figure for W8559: 5.7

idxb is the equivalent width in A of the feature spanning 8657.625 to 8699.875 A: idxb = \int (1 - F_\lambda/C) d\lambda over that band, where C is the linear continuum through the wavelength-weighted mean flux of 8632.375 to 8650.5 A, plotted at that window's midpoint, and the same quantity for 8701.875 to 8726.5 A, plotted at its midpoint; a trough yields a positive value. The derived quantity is 2.7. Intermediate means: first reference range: 5.83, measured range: 5.21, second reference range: 5.33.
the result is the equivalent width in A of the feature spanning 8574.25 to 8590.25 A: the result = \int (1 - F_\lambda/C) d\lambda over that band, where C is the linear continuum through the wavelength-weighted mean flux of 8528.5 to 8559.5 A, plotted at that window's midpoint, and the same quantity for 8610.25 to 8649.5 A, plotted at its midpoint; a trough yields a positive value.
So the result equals -0.4 A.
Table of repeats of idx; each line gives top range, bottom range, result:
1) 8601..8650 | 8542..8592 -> 1.04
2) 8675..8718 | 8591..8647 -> 0.92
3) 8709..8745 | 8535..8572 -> 1.02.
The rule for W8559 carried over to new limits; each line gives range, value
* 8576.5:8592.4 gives 5.69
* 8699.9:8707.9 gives 5.05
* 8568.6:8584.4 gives 5.77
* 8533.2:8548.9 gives 4.9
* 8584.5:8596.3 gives 5.58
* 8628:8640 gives 5.72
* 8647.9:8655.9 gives 5.57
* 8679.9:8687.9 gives 5.44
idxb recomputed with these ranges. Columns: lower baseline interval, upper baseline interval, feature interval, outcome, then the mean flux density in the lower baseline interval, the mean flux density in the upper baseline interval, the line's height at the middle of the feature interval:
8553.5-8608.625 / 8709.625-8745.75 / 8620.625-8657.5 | -1.70 A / 5.66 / 5.53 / 5.61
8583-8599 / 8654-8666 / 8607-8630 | -2.92 A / 5.56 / 4.86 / 5.28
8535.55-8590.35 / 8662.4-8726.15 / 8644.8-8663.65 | 0.39 A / 5.51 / 5.3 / 5.36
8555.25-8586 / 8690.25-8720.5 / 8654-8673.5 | 1.51 A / 5.73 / 5.31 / 5.44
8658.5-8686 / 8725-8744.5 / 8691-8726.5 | 0.11 A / 5.1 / 5.57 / 5.38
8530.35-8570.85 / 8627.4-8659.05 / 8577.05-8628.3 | -1.41 A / 5.4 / 5.74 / 5.59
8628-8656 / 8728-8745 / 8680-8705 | 1.28 A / 5.74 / 5.55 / 5.64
